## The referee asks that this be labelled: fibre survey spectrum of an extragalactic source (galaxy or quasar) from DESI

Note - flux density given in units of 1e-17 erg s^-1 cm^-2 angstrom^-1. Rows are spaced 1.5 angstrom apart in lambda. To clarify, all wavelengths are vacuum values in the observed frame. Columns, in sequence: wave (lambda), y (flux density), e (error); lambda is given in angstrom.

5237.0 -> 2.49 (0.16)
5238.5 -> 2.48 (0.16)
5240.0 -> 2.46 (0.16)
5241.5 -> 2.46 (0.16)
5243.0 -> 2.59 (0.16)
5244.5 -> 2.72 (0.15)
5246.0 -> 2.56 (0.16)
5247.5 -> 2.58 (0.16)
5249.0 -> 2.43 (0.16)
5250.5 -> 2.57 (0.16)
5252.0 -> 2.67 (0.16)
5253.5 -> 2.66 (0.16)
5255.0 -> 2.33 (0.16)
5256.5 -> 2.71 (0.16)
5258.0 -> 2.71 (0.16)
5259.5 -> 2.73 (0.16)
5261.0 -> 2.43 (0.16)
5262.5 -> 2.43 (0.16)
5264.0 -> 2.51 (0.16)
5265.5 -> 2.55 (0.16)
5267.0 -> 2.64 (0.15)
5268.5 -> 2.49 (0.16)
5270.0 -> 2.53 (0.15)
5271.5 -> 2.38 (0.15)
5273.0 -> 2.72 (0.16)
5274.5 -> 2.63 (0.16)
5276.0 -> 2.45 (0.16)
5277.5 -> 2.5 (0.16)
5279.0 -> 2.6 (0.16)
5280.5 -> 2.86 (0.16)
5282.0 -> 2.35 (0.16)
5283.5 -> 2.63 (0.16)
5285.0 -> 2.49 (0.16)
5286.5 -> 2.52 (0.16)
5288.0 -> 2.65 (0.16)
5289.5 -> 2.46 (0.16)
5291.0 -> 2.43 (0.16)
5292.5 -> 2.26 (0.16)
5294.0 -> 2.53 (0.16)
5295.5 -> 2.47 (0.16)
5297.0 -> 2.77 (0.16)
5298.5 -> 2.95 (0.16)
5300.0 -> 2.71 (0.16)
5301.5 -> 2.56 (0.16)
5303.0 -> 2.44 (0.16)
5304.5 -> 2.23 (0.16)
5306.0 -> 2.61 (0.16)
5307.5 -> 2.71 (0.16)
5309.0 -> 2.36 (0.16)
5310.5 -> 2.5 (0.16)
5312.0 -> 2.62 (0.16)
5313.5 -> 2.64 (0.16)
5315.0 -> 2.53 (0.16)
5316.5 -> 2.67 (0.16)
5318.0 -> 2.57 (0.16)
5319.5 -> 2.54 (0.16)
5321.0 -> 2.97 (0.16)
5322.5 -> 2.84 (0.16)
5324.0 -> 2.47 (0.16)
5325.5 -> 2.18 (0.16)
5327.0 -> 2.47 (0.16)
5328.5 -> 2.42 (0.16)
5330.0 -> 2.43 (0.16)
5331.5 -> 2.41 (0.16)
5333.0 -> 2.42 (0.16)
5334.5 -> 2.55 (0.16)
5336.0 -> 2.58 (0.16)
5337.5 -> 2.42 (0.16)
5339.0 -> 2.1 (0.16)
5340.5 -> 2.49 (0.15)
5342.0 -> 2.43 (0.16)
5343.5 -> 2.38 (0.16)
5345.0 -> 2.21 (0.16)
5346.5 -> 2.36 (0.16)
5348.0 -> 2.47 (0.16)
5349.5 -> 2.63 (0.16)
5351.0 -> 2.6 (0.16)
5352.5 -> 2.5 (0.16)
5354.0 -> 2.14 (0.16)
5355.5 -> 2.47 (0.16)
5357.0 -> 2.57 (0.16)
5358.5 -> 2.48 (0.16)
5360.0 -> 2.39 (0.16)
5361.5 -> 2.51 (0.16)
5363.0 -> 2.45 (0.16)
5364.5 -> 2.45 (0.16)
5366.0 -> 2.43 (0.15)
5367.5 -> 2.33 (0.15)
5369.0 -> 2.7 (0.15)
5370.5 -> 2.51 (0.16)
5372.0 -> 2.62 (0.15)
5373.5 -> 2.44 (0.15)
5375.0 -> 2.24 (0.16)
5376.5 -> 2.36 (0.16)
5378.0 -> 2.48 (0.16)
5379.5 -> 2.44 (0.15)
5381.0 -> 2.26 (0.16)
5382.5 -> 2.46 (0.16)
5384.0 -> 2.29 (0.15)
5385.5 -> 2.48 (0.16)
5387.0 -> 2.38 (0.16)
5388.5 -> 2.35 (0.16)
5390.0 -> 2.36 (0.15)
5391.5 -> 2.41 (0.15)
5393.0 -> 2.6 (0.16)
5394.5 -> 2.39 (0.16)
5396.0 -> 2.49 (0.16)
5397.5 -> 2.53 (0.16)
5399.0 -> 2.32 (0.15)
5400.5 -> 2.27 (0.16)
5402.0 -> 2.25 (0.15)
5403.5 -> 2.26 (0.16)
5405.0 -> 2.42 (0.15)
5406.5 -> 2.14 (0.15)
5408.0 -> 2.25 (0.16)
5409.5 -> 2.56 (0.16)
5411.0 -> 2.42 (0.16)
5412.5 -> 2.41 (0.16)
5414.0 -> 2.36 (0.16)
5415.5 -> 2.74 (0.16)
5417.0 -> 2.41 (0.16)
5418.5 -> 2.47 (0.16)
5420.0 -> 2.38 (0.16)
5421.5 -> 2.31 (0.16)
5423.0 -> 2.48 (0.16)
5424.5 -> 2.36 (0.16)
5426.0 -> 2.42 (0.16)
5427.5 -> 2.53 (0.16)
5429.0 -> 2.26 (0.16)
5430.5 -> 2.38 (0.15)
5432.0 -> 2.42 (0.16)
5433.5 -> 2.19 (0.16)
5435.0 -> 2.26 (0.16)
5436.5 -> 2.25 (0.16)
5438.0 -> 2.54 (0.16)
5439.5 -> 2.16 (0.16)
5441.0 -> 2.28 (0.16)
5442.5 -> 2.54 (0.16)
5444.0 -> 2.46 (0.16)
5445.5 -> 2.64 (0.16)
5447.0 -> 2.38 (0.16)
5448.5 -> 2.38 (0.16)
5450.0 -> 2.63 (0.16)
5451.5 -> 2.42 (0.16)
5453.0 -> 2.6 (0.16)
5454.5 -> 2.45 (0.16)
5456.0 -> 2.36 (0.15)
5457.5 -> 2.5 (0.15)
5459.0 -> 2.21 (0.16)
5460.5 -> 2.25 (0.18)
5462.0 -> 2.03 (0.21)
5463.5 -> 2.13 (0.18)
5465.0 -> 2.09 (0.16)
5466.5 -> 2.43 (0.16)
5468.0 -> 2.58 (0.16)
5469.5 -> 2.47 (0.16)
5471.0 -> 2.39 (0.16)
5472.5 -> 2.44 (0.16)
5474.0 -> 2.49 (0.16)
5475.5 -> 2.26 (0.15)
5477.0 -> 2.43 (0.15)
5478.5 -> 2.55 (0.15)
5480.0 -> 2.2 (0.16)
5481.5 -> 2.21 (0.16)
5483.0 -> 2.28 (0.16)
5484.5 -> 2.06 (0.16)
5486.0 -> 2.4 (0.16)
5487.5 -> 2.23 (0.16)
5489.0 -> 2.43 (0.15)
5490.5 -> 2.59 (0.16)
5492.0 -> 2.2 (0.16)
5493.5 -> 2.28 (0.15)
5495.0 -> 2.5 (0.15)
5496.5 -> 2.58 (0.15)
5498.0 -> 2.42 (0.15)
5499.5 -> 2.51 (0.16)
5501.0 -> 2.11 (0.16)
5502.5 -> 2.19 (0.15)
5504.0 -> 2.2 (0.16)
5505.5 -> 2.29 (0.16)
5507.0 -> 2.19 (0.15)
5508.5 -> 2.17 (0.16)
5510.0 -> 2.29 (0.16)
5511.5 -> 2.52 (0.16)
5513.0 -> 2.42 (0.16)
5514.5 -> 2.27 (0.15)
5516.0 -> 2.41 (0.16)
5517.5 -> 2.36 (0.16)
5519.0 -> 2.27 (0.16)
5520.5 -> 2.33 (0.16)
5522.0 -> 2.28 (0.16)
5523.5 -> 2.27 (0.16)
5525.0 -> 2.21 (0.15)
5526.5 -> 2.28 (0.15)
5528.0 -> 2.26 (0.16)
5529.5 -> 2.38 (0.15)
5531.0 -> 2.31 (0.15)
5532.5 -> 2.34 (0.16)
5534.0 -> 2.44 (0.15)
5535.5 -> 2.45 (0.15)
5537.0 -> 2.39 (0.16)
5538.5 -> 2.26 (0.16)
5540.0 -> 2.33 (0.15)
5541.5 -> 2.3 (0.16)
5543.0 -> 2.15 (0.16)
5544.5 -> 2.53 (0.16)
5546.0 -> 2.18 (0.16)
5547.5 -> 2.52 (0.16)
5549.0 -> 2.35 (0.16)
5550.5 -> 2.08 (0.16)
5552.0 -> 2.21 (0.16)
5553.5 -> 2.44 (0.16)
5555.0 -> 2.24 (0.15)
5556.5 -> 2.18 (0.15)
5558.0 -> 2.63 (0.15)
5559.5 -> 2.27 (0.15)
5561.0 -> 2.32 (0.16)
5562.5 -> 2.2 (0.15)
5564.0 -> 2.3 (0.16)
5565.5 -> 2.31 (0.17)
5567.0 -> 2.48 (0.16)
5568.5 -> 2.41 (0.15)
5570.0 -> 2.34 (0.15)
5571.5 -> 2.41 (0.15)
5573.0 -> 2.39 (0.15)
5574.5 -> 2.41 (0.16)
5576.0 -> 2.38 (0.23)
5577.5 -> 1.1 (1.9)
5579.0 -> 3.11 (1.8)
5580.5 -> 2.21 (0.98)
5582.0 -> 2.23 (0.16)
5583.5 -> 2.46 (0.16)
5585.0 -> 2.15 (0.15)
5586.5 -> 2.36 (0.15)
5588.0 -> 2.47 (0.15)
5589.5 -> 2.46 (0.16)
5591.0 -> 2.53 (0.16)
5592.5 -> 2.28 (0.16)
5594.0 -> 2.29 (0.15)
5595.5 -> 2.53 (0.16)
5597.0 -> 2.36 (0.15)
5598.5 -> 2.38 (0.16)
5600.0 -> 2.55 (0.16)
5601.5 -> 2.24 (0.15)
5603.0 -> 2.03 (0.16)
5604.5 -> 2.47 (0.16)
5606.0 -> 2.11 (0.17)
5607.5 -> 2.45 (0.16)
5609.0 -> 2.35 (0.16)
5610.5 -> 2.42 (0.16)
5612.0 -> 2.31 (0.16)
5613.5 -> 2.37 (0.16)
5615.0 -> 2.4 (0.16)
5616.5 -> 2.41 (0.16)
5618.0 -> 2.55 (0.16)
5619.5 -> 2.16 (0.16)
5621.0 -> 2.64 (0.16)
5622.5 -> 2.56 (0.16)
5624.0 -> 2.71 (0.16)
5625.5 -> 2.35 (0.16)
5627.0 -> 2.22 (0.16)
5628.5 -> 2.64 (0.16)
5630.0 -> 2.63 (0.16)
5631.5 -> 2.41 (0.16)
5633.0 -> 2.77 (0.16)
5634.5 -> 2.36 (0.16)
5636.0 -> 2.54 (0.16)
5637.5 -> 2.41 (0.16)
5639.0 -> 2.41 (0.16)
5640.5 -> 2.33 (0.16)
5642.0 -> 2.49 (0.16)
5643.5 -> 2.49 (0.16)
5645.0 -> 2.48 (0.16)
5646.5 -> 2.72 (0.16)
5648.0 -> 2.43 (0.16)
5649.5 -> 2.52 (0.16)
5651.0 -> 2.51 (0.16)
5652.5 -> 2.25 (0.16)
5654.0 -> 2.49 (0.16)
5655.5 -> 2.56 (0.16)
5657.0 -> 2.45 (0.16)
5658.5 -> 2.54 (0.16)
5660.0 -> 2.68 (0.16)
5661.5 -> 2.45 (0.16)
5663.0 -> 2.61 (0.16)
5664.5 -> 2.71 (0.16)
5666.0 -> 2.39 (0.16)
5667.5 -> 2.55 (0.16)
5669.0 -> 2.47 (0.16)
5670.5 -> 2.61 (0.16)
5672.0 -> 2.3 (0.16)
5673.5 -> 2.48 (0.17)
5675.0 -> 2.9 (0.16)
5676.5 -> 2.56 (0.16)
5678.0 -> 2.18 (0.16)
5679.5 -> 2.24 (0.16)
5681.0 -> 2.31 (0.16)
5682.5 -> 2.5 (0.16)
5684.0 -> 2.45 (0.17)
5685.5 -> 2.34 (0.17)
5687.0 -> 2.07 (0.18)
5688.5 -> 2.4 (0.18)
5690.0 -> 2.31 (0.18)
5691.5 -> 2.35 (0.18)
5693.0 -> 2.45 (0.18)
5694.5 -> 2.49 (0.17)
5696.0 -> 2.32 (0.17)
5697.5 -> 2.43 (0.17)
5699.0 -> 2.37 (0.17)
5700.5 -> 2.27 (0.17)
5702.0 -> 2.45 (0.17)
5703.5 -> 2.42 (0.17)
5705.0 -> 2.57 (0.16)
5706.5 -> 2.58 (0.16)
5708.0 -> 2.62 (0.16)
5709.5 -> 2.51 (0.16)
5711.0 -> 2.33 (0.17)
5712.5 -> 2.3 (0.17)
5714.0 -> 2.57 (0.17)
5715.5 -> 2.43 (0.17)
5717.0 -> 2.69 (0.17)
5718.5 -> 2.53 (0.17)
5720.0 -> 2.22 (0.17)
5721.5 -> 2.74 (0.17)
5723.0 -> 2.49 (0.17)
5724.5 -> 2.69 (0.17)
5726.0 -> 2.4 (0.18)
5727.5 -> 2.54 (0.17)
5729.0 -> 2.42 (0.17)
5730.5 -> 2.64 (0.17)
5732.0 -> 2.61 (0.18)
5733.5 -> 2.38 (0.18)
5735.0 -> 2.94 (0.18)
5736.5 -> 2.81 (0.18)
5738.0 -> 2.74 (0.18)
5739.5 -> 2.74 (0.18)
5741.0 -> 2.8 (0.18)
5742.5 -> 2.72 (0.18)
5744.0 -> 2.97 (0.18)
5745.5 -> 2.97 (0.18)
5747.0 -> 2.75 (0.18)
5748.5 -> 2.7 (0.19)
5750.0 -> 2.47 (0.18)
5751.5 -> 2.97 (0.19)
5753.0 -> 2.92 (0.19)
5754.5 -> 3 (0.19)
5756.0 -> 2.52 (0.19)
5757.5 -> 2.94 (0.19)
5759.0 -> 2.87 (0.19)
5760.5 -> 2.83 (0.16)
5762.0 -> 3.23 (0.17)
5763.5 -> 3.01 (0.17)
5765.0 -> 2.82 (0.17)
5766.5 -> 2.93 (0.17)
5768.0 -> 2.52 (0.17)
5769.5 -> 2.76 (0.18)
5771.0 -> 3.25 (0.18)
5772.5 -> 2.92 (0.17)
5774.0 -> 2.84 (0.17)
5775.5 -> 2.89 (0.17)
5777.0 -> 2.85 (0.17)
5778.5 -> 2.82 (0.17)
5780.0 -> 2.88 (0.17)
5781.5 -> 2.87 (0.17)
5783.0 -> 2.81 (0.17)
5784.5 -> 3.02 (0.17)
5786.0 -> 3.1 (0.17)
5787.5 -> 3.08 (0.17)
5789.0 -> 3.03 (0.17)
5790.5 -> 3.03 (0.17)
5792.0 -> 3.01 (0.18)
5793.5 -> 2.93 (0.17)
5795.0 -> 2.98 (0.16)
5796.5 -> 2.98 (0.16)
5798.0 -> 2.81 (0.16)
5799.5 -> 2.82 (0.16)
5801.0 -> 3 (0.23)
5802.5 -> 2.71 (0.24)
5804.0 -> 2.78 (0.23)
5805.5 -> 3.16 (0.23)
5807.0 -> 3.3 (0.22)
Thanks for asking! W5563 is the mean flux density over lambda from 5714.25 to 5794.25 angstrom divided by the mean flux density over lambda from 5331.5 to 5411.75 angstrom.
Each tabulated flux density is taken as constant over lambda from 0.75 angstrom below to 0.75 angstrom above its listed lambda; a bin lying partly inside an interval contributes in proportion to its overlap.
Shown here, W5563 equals 1.2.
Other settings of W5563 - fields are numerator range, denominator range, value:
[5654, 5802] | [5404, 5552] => 1.13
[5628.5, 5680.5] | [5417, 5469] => 1.05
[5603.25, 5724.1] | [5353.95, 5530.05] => 1.03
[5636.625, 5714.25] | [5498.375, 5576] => 1.06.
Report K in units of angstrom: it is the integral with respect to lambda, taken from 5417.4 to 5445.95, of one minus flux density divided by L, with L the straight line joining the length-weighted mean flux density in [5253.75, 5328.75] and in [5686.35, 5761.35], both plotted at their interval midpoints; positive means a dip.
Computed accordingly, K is 2.0 angstrom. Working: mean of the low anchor 2.56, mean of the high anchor 2.59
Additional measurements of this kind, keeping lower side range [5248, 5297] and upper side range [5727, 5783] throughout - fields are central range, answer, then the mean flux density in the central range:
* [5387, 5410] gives 2.13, 2.37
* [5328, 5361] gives 1.97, 2.43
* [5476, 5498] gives 2.54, 2.35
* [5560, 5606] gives 6.43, 2.33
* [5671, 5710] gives 4.98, 2.42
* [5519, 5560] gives 5.67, 2.32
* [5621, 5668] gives 4.11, 2.51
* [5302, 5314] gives 0.24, 2.51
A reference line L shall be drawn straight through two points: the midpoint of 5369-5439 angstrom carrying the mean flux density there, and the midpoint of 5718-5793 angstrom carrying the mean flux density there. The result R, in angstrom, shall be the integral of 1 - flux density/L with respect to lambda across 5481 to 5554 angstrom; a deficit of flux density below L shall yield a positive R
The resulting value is 6.0 angstrom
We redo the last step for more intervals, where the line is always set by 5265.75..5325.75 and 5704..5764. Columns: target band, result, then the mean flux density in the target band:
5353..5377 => 1.3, 2.44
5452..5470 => 1.8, 2.34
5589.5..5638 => 4.1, 2.42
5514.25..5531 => 2.0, 2.3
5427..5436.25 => 1.0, 2.33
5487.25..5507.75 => 2.2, 2.34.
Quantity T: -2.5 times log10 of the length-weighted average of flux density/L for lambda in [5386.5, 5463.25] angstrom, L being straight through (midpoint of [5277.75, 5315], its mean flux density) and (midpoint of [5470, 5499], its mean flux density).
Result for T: 0.02 mag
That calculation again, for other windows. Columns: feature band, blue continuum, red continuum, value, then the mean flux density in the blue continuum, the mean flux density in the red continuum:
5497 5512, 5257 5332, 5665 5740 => 0.10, 2.55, 2.48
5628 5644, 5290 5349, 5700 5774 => 0.06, 2.51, 2.69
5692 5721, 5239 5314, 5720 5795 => 0.14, 2.56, 2.82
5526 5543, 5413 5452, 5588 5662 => 0.04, 2.41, 2.44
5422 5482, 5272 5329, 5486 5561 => 0.01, 2.56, 2.33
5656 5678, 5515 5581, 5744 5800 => 0.04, 2.32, 2.9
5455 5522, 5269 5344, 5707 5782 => 0.12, 2.53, 2.73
